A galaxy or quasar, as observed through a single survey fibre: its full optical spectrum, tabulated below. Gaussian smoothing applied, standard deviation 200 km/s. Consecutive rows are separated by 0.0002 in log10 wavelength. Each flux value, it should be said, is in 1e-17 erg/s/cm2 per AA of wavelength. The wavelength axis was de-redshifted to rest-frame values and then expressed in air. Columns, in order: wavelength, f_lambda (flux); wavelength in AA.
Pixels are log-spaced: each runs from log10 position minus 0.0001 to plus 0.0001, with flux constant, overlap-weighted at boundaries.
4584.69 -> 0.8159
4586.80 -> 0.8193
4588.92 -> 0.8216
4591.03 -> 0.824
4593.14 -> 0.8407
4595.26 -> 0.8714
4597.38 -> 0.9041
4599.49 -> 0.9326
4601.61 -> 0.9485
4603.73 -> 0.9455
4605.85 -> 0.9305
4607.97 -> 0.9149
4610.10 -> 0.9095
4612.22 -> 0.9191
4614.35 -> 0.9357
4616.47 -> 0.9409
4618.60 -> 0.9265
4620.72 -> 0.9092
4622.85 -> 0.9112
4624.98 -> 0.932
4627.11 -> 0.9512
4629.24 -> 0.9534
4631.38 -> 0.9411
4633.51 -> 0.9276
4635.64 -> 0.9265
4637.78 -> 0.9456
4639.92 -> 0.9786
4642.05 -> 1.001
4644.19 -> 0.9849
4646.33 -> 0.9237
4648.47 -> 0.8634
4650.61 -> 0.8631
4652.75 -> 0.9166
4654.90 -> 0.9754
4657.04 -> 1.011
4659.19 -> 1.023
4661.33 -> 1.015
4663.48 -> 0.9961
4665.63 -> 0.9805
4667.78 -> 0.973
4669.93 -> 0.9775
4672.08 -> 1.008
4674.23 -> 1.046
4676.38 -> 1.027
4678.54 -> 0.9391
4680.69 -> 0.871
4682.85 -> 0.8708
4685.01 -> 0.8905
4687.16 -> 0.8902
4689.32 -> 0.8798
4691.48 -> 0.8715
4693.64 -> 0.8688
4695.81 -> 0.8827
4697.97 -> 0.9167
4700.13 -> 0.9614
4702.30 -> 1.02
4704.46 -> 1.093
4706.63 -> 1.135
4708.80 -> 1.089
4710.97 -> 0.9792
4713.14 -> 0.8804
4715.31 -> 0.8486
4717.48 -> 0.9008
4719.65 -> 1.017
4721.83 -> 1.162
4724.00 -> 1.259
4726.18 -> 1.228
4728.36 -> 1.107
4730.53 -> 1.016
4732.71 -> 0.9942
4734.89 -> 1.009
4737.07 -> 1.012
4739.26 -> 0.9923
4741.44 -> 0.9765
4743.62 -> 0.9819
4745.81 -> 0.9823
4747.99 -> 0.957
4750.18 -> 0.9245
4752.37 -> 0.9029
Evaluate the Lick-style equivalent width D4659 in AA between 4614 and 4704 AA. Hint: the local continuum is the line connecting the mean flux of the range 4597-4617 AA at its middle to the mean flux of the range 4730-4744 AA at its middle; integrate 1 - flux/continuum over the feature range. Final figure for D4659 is 1.1 AA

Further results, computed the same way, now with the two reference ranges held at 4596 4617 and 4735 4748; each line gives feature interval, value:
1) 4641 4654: 0.27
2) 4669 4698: 1.13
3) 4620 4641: -0.01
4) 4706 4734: -1.93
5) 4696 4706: -0.25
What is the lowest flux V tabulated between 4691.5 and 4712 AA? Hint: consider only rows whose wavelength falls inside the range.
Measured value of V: 0.8688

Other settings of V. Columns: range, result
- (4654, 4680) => 0.9391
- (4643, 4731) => 0.8486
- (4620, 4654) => 0.8631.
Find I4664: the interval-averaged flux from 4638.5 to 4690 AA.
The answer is 0.955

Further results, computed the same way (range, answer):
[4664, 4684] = 0.966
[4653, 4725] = 0.977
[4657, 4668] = 1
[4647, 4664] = 0.956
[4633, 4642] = 0.952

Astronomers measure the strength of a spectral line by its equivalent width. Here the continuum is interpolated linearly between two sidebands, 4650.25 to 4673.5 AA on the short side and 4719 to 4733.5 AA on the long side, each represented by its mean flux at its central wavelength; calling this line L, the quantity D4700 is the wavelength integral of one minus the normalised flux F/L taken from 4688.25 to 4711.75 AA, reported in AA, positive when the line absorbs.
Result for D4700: 1.99 AA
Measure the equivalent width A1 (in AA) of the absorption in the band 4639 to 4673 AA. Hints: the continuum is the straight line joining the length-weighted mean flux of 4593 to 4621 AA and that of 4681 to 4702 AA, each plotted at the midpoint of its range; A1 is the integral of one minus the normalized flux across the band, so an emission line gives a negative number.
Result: -2.3 AA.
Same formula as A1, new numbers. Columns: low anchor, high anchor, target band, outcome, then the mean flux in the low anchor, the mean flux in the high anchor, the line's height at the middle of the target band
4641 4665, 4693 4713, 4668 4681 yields -0.1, 0.961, 0.991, 0.974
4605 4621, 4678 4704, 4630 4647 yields -0.7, 0.924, 0.909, 0.919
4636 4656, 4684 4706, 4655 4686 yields -1.3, 0.939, 0.932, 0.935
